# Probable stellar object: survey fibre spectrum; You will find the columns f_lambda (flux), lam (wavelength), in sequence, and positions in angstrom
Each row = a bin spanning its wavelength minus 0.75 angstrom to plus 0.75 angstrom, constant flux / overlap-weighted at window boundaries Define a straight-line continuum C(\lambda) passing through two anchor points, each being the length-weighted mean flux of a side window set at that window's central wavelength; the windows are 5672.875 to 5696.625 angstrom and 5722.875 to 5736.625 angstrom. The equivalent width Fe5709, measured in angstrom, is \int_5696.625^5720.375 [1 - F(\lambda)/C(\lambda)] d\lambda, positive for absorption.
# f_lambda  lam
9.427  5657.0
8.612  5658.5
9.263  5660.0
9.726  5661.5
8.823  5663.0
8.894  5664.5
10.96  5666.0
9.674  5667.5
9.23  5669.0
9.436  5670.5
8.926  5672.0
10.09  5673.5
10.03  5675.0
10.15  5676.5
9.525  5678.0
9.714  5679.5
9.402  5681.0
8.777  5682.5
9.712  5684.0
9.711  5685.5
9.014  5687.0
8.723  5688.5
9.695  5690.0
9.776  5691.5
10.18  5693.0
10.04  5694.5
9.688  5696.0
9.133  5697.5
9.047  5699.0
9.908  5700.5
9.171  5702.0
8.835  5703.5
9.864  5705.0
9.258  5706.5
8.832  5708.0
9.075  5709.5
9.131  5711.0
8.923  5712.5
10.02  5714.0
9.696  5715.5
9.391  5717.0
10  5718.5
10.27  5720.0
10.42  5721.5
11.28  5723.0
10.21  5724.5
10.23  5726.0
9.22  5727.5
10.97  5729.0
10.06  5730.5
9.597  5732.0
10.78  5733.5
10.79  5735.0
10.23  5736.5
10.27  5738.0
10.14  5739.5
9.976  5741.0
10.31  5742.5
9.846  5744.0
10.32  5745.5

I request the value 1.4 angstrom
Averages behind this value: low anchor 9.64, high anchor 10.3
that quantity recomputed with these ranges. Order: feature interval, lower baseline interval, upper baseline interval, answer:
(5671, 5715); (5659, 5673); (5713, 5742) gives 1.3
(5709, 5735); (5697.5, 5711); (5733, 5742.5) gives -0.4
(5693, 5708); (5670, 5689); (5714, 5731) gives 0.6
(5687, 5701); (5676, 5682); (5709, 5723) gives 0.2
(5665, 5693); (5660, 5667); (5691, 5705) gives -0.1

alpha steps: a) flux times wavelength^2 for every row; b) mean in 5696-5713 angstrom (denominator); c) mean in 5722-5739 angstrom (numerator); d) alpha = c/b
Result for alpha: 1.1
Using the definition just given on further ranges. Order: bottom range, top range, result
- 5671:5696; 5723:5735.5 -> 1.09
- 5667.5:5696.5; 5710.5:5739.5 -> 1.07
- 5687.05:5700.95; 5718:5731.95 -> 1.09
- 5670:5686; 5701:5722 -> 1.00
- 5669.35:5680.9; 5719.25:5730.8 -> 1.09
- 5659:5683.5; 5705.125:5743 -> 1.06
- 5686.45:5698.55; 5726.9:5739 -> 1.09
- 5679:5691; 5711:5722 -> 1.06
